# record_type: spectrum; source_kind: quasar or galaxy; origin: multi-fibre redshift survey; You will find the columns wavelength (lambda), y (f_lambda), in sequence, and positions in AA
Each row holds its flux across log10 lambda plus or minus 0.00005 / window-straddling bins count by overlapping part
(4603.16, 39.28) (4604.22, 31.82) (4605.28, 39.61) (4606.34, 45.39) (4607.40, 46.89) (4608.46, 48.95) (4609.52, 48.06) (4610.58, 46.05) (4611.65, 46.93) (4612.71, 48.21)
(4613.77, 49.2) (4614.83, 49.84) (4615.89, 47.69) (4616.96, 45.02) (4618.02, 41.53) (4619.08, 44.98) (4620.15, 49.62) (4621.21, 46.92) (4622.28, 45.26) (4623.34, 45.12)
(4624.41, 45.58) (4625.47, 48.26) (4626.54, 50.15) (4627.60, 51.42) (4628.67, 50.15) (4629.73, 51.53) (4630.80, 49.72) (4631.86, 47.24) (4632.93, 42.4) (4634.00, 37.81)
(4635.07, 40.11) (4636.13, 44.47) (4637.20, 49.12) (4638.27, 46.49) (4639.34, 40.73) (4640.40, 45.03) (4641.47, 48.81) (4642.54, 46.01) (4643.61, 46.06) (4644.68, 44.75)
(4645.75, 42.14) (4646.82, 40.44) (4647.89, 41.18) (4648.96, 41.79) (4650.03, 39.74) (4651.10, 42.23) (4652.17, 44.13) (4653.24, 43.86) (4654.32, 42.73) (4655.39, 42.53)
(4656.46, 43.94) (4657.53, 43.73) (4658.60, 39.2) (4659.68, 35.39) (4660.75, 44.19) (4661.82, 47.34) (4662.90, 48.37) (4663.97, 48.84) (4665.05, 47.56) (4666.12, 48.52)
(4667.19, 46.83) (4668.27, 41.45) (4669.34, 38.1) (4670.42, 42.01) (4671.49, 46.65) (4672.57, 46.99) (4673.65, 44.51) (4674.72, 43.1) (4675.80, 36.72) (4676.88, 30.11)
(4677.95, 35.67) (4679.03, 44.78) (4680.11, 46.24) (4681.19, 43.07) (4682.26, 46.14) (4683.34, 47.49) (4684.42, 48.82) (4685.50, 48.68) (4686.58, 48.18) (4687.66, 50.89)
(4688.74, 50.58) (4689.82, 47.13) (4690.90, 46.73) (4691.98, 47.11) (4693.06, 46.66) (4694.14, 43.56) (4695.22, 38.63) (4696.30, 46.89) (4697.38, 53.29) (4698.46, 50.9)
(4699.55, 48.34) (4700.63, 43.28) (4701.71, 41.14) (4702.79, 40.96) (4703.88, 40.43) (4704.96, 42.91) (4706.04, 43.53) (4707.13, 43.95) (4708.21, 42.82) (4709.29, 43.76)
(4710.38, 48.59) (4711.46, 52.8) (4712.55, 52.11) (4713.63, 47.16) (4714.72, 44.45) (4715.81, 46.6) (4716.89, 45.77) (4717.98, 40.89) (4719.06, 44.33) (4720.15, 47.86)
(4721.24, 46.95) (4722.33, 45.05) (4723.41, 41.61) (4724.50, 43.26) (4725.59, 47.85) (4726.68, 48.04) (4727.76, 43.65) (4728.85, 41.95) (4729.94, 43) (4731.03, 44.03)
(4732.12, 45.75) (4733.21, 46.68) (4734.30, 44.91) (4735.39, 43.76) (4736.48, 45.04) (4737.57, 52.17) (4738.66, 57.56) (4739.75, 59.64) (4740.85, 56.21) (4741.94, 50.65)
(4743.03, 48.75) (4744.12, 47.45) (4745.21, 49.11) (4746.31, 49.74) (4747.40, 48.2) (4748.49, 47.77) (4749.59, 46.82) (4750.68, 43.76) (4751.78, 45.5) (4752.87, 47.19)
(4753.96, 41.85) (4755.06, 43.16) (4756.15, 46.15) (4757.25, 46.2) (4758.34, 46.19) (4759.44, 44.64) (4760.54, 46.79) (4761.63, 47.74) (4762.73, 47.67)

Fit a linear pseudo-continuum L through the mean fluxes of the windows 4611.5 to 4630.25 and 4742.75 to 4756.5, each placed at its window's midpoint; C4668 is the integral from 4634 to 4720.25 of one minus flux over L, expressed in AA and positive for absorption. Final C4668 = 4.8 AA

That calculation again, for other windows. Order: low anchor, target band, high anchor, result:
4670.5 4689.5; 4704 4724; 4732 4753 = 0.6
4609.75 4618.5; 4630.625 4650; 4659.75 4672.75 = 0.9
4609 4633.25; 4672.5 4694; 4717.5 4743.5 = 1.1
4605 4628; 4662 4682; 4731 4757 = 1.7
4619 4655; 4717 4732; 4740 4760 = 0.7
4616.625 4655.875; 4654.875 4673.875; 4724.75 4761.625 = 0.6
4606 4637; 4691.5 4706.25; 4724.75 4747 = 0.9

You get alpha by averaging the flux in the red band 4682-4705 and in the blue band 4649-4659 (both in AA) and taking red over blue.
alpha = 1.09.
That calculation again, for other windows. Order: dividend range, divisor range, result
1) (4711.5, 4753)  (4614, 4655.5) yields 1.04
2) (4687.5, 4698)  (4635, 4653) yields 1.07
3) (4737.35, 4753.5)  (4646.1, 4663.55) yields 1.17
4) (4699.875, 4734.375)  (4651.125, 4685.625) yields 1.03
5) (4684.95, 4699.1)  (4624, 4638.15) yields 1.02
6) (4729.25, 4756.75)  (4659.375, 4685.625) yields 1.09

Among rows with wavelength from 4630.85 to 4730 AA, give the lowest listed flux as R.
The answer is 30.11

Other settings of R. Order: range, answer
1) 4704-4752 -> 40.89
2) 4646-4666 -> 35.39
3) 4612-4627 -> 41.53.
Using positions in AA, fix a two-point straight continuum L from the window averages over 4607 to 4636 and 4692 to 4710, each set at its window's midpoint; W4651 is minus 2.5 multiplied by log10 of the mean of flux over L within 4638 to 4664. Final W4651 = 0.061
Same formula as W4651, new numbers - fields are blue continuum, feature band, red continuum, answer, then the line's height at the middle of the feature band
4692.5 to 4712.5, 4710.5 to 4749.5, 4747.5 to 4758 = -0.05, 45.4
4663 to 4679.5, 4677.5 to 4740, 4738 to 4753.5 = 0.01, 46.4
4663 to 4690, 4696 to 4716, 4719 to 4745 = 0.01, 46.2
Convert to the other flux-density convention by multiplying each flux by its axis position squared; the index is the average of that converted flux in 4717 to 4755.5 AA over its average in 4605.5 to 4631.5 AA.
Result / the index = 1.0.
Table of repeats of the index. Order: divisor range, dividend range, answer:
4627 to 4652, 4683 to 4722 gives 1.06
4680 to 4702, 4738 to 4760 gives 1.06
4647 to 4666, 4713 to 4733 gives 1.07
